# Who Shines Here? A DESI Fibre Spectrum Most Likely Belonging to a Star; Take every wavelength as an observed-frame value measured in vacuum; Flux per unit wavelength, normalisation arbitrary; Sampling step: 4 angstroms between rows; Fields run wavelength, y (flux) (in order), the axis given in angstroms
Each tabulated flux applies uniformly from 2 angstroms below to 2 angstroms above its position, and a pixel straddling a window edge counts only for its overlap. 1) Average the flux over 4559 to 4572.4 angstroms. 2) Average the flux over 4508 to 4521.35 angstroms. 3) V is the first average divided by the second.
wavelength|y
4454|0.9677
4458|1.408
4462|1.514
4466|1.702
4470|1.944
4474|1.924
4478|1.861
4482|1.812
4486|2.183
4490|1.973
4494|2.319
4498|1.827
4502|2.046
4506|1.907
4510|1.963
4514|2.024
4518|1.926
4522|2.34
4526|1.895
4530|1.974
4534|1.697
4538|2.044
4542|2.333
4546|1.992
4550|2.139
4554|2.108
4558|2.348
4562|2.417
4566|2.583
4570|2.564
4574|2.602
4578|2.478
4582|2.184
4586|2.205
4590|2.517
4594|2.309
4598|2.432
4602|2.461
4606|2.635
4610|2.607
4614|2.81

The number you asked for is 1.3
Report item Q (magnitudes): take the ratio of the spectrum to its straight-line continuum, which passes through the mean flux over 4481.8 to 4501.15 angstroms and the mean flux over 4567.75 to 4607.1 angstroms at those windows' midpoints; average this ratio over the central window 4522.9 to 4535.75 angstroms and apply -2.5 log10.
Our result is 0.16 mag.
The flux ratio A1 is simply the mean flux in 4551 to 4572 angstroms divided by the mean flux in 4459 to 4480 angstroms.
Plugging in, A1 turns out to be 1.35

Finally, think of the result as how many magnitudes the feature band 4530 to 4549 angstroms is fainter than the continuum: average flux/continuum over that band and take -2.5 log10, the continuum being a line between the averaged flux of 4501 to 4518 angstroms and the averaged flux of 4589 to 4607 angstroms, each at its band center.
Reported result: 0.06 mag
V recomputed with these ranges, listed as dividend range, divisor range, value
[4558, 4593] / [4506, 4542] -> 1.22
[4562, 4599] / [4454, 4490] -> 1.38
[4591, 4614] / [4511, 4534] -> 1.26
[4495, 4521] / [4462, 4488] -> 1.06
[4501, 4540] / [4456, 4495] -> 1.07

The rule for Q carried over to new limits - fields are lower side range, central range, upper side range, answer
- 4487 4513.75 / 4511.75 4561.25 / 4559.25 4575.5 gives 0.107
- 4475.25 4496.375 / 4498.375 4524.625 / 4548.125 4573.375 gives 0.065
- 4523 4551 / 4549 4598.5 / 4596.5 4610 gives -0.038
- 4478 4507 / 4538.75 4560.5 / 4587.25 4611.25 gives 0.038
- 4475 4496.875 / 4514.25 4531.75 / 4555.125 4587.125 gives 0.081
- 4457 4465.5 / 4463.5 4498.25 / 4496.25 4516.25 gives -0.146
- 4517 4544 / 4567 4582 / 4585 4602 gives -0.101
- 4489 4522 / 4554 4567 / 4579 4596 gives -0.080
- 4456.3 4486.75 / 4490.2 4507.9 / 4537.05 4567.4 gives -0.045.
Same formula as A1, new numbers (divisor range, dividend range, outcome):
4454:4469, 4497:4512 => 1.30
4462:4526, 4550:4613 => 1.23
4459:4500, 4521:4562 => 1.11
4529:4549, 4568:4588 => 1.19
